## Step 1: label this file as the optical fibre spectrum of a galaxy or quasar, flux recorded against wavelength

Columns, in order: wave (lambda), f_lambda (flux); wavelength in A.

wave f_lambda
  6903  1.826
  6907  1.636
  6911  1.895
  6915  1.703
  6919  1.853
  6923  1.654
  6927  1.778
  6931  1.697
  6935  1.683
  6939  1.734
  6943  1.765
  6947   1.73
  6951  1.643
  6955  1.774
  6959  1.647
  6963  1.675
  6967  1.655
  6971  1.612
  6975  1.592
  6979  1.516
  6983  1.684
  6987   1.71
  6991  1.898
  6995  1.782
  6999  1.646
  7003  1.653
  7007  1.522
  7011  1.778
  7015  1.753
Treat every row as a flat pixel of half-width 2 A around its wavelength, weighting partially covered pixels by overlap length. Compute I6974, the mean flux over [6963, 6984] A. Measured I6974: 1.61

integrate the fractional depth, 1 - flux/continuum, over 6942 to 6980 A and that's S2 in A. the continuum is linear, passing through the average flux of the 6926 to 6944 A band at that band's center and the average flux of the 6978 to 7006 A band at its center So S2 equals 1.2 A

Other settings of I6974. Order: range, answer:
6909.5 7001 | 1.71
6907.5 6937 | 1.75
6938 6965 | 1.71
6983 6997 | 1.78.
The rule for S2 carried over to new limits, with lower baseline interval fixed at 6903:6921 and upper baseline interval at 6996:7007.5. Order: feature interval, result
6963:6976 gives 0.4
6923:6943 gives 0.3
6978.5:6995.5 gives -0.8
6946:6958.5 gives 0.0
